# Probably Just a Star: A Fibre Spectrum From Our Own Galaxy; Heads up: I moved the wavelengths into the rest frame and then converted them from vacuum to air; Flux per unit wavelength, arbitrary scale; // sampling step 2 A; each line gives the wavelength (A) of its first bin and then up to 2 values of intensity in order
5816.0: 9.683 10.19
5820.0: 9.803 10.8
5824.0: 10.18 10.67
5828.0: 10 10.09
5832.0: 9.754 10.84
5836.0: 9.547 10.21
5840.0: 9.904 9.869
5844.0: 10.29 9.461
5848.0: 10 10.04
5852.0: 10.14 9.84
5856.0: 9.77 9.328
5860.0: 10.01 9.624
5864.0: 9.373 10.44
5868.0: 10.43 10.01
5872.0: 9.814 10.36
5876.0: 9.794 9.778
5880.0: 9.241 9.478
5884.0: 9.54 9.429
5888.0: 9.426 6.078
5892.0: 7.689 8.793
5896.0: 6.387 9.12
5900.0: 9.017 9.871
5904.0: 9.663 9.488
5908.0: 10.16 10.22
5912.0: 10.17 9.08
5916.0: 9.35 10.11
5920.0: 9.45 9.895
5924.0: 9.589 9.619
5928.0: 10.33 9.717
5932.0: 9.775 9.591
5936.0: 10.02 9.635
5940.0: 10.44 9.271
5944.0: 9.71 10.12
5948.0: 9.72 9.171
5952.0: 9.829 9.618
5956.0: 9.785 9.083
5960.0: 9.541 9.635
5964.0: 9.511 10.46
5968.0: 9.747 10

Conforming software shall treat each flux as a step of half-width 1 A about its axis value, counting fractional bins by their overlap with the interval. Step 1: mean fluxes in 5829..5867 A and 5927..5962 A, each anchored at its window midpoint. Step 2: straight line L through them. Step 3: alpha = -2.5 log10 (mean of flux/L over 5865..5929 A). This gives 0.044 mag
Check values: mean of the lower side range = 9.92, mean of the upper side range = 9.72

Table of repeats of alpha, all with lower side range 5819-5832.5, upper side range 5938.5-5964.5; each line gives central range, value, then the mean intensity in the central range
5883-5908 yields 0.131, 8.77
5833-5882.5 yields 0.017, 9.91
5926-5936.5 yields -0.013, 9.85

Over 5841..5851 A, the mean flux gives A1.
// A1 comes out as 9.93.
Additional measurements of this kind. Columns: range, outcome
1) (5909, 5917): 9.71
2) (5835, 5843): 9.88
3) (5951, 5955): 9.72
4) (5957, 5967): 9.65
